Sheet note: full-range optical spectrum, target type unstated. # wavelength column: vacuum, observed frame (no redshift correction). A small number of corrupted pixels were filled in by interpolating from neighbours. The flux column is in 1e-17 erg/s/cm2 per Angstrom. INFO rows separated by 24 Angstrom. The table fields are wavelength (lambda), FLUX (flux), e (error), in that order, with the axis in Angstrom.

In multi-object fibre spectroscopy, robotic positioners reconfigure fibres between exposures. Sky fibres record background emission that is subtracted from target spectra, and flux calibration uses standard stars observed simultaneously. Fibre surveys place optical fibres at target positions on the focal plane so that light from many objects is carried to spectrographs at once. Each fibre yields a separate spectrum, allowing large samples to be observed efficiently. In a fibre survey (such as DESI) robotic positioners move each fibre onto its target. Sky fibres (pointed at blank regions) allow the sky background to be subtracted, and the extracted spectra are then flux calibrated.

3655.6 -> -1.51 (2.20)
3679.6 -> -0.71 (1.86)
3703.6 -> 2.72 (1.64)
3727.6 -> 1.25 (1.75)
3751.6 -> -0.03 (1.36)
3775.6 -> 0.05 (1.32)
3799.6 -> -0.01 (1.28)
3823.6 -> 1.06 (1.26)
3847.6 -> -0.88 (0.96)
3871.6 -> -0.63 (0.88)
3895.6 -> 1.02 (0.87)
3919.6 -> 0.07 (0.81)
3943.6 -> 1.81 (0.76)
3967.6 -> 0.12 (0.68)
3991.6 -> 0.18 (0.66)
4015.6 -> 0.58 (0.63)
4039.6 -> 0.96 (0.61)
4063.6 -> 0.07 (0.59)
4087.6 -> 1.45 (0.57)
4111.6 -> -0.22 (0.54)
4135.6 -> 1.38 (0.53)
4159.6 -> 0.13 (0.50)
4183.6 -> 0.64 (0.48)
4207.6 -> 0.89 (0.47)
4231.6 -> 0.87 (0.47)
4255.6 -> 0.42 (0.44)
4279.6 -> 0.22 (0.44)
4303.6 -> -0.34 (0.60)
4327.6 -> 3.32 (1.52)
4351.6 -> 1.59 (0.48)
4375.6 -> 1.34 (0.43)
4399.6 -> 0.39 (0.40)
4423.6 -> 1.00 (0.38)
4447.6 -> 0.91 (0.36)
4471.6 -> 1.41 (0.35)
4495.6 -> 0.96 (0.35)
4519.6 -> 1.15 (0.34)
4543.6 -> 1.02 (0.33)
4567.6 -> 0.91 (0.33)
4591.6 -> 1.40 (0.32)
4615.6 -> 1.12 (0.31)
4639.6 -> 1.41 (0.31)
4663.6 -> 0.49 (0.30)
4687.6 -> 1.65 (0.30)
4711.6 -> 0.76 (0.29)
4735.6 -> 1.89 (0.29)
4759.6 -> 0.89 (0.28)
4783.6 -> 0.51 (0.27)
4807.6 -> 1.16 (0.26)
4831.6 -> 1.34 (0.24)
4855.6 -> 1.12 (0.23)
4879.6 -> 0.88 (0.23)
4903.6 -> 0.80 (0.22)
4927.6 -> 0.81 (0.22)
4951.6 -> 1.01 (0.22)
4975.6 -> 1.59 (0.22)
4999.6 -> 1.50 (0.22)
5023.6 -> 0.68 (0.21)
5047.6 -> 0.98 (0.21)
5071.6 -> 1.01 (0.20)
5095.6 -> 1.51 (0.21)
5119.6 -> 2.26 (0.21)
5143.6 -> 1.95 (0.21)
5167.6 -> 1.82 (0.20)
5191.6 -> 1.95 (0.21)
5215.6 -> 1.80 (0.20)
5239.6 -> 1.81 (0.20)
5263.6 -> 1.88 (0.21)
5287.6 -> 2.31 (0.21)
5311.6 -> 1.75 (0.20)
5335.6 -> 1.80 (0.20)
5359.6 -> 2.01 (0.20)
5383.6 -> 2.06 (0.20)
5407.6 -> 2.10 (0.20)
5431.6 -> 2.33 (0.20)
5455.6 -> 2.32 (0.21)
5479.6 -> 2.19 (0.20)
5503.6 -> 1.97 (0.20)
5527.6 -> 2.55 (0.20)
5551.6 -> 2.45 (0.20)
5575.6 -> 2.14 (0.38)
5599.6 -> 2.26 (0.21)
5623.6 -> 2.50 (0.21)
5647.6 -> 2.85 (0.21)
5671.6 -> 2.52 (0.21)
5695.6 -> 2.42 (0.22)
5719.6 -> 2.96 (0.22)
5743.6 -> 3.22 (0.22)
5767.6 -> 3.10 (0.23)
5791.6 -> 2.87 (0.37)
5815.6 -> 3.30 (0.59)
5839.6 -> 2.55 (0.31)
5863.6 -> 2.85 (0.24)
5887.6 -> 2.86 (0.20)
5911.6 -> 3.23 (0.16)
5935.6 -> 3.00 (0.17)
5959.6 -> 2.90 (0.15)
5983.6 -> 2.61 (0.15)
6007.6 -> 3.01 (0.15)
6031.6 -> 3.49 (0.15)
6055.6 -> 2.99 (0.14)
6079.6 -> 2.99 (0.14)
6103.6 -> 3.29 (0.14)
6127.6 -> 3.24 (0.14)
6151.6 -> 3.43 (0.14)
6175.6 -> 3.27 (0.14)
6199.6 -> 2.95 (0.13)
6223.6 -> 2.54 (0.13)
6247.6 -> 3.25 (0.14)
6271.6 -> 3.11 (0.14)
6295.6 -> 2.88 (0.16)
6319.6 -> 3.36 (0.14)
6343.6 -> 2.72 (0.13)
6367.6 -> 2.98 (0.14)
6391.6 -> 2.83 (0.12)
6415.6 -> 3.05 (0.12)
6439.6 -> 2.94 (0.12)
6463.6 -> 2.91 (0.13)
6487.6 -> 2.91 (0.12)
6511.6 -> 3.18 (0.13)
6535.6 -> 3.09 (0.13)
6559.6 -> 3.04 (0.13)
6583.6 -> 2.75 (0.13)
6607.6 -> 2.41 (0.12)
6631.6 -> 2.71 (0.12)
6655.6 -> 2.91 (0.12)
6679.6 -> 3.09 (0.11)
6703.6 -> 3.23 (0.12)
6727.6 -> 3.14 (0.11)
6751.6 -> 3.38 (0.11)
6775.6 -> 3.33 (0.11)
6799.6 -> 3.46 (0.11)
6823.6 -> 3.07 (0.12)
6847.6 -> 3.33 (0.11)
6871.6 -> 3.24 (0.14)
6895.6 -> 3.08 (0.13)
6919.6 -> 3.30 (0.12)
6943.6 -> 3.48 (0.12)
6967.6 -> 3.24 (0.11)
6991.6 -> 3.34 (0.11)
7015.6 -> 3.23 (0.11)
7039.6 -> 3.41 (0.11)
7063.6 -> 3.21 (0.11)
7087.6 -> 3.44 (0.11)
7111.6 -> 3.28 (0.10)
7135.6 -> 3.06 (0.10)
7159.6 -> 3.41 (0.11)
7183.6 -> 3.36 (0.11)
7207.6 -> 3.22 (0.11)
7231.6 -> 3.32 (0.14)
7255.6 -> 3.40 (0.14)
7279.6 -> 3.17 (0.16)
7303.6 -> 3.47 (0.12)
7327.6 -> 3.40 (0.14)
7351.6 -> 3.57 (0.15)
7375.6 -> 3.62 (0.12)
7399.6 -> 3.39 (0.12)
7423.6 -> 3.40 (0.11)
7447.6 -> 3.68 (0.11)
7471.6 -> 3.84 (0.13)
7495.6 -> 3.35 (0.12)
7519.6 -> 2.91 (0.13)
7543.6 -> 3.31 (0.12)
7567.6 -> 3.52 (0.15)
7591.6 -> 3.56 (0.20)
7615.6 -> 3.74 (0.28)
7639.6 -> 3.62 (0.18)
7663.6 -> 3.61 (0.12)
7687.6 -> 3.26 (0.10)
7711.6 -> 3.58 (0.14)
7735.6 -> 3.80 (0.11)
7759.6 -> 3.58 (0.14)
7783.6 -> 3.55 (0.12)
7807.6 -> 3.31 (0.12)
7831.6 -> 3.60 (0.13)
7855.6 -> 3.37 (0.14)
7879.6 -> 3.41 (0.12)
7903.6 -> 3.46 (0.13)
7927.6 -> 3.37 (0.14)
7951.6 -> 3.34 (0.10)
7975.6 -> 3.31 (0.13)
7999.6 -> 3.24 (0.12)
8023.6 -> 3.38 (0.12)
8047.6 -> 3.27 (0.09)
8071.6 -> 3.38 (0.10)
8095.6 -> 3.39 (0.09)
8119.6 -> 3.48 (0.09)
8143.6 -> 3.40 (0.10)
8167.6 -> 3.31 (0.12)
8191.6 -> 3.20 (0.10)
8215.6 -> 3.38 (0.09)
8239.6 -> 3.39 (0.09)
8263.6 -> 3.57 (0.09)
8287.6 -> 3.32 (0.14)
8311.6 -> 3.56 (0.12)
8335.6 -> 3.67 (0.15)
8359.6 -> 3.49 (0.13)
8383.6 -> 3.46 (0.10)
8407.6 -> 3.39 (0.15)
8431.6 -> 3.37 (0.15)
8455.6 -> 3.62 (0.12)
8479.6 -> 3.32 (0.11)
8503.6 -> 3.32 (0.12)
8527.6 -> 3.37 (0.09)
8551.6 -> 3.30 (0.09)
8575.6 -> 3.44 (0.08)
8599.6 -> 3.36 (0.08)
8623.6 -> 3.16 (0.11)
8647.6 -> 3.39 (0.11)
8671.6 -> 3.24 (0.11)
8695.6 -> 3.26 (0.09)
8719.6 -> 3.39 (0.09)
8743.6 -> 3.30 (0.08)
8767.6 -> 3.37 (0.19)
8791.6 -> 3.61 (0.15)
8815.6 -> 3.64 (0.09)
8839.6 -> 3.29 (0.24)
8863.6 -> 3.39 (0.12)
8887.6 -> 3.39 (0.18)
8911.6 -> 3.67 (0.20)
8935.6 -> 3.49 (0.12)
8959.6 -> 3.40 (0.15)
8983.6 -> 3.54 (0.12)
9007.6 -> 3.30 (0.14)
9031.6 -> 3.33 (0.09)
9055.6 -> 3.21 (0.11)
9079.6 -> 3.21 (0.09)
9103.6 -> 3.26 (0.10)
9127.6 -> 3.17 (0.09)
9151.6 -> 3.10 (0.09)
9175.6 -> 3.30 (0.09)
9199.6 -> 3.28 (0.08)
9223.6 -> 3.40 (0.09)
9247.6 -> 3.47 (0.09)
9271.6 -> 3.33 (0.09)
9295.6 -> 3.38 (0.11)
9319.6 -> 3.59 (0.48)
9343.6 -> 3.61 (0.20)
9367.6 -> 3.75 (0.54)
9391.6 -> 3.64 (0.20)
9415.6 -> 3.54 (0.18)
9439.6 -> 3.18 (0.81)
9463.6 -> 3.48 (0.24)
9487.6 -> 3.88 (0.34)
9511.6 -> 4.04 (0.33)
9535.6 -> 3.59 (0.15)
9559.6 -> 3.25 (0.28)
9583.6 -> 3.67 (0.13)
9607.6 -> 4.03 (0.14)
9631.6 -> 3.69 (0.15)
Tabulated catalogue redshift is 0.277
